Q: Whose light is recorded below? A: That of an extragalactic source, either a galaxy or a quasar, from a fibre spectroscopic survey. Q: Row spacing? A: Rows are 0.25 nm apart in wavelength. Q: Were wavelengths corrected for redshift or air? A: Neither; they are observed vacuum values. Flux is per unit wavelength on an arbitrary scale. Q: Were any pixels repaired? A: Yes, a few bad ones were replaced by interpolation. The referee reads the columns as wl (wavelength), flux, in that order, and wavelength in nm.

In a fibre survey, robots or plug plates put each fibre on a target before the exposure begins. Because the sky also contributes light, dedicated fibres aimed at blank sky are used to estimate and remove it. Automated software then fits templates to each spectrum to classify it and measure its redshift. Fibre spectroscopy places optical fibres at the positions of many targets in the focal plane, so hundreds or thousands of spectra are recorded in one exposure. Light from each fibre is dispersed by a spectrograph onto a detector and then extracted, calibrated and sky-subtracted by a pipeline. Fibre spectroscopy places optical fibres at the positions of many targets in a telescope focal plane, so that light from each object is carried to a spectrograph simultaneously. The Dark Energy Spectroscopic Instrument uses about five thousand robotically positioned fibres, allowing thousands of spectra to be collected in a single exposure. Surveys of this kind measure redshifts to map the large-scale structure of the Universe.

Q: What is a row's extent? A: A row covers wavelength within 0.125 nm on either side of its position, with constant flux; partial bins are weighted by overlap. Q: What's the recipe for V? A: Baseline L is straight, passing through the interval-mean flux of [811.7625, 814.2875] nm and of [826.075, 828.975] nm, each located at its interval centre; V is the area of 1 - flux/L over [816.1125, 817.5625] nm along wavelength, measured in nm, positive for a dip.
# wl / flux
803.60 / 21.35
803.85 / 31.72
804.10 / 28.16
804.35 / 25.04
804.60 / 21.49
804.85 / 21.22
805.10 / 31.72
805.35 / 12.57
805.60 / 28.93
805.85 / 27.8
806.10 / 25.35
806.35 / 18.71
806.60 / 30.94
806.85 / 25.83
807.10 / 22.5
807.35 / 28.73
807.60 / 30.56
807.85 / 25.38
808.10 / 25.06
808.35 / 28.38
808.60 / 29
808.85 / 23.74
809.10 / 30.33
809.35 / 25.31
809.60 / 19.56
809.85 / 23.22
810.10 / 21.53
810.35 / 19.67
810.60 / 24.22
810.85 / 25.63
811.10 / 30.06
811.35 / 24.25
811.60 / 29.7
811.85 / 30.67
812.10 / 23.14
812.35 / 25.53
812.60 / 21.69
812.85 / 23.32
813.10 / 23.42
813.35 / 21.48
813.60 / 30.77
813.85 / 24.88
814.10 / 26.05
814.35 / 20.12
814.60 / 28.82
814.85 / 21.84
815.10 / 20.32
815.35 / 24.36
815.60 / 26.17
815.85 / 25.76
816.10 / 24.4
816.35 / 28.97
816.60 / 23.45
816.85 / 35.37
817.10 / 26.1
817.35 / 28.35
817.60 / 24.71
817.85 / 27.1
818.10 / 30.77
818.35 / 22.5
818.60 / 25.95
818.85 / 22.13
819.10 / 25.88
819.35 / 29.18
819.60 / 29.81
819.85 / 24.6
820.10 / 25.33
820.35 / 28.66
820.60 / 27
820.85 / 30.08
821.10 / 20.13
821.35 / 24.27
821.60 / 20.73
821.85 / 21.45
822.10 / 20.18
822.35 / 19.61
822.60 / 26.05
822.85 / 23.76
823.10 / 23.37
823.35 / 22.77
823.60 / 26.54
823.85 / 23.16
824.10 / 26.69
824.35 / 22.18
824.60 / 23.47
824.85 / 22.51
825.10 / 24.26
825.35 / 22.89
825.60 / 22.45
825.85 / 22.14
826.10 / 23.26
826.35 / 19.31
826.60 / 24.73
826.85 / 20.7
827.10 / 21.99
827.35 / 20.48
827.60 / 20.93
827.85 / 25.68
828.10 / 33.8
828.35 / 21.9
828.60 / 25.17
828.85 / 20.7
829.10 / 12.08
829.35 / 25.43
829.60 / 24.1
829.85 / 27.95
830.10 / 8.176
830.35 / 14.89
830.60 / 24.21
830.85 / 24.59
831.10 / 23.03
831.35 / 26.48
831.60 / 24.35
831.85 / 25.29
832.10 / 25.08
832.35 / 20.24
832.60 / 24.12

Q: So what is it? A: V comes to -0.21 nm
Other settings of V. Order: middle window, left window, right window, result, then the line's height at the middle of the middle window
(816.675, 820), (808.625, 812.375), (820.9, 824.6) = -0.45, 23.8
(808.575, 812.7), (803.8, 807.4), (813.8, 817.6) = 0.06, 25.4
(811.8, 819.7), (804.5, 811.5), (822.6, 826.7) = -0.44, 24.3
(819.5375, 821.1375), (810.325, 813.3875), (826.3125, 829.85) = -0.19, 24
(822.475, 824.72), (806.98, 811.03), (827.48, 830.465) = -0.15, 22.7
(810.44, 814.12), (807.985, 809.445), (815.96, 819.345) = 0.18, 26.9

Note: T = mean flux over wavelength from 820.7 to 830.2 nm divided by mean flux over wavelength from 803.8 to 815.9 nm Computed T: 0.91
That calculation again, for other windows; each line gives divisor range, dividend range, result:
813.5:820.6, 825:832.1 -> 0.86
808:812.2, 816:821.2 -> 1.05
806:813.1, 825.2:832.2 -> 0.89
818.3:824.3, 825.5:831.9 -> 0.91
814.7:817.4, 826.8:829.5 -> 0.88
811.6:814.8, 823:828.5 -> 0.93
